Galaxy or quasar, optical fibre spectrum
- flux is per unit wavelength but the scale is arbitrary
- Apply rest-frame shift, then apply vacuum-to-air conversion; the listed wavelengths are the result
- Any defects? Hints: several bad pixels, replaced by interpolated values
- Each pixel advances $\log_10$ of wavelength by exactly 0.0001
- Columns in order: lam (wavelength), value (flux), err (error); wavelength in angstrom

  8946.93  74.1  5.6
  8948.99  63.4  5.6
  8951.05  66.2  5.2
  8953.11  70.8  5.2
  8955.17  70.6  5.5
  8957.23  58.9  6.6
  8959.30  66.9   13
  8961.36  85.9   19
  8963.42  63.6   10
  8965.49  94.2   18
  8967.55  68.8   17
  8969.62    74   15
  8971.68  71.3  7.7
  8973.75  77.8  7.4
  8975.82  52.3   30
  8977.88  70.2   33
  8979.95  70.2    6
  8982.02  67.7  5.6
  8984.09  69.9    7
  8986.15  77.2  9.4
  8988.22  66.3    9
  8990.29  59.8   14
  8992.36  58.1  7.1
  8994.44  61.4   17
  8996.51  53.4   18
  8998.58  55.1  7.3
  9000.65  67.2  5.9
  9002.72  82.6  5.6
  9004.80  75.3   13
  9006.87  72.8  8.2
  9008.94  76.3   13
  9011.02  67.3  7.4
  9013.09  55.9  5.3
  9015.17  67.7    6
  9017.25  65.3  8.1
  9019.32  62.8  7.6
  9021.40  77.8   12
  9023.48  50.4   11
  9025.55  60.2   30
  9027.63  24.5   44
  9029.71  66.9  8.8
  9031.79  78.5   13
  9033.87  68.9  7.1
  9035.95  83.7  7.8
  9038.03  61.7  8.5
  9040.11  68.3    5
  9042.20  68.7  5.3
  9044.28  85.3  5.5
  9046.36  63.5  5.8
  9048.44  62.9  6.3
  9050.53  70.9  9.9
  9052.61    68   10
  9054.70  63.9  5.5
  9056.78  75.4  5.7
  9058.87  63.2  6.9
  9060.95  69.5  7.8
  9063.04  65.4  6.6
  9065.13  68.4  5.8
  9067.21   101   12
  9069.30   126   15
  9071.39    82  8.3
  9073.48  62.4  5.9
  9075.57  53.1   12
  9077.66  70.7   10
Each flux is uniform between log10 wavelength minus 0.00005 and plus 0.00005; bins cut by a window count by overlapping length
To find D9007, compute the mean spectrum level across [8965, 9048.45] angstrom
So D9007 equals 67.3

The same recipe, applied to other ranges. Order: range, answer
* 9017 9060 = 66.3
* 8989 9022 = 66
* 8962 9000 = 67.5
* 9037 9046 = 70.4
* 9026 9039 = 63.9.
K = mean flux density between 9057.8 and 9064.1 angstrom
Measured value 66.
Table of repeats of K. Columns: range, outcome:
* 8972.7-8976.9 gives 65.1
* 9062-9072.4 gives 88.6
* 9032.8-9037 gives 76.3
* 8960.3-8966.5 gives 81.1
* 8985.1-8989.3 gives 71.7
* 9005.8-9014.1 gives 68.2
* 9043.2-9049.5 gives 70.6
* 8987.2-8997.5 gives 59.8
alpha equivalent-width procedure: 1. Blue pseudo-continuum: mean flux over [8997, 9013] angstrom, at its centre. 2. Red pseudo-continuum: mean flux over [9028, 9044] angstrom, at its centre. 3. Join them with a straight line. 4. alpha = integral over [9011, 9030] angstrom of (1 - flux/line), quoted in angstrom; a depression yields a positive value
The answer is 2.8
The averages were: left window 69.5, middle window 59.2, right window 69.7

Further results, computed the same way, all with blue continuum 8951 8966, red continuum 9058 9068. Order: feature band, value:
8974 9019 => 3.6 angstrom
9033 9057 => 1.0 angstrom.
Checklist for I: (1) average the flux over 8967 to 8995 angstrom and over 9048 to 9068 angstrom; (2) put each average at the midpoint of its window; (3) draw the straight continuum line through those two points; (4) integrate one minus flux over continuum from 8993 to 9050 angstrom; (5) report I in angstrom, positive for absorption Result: 2.6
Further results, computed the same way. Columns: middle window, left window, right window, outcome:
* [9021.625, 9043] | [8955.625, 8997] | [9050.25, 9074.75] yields 2.9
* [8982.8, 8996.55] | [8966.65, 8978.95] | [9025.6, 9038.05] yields 0.6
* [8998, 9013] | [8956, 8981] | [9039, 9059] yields 0.0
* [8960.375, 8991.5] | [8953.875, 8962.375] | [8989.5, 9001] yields -3.0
